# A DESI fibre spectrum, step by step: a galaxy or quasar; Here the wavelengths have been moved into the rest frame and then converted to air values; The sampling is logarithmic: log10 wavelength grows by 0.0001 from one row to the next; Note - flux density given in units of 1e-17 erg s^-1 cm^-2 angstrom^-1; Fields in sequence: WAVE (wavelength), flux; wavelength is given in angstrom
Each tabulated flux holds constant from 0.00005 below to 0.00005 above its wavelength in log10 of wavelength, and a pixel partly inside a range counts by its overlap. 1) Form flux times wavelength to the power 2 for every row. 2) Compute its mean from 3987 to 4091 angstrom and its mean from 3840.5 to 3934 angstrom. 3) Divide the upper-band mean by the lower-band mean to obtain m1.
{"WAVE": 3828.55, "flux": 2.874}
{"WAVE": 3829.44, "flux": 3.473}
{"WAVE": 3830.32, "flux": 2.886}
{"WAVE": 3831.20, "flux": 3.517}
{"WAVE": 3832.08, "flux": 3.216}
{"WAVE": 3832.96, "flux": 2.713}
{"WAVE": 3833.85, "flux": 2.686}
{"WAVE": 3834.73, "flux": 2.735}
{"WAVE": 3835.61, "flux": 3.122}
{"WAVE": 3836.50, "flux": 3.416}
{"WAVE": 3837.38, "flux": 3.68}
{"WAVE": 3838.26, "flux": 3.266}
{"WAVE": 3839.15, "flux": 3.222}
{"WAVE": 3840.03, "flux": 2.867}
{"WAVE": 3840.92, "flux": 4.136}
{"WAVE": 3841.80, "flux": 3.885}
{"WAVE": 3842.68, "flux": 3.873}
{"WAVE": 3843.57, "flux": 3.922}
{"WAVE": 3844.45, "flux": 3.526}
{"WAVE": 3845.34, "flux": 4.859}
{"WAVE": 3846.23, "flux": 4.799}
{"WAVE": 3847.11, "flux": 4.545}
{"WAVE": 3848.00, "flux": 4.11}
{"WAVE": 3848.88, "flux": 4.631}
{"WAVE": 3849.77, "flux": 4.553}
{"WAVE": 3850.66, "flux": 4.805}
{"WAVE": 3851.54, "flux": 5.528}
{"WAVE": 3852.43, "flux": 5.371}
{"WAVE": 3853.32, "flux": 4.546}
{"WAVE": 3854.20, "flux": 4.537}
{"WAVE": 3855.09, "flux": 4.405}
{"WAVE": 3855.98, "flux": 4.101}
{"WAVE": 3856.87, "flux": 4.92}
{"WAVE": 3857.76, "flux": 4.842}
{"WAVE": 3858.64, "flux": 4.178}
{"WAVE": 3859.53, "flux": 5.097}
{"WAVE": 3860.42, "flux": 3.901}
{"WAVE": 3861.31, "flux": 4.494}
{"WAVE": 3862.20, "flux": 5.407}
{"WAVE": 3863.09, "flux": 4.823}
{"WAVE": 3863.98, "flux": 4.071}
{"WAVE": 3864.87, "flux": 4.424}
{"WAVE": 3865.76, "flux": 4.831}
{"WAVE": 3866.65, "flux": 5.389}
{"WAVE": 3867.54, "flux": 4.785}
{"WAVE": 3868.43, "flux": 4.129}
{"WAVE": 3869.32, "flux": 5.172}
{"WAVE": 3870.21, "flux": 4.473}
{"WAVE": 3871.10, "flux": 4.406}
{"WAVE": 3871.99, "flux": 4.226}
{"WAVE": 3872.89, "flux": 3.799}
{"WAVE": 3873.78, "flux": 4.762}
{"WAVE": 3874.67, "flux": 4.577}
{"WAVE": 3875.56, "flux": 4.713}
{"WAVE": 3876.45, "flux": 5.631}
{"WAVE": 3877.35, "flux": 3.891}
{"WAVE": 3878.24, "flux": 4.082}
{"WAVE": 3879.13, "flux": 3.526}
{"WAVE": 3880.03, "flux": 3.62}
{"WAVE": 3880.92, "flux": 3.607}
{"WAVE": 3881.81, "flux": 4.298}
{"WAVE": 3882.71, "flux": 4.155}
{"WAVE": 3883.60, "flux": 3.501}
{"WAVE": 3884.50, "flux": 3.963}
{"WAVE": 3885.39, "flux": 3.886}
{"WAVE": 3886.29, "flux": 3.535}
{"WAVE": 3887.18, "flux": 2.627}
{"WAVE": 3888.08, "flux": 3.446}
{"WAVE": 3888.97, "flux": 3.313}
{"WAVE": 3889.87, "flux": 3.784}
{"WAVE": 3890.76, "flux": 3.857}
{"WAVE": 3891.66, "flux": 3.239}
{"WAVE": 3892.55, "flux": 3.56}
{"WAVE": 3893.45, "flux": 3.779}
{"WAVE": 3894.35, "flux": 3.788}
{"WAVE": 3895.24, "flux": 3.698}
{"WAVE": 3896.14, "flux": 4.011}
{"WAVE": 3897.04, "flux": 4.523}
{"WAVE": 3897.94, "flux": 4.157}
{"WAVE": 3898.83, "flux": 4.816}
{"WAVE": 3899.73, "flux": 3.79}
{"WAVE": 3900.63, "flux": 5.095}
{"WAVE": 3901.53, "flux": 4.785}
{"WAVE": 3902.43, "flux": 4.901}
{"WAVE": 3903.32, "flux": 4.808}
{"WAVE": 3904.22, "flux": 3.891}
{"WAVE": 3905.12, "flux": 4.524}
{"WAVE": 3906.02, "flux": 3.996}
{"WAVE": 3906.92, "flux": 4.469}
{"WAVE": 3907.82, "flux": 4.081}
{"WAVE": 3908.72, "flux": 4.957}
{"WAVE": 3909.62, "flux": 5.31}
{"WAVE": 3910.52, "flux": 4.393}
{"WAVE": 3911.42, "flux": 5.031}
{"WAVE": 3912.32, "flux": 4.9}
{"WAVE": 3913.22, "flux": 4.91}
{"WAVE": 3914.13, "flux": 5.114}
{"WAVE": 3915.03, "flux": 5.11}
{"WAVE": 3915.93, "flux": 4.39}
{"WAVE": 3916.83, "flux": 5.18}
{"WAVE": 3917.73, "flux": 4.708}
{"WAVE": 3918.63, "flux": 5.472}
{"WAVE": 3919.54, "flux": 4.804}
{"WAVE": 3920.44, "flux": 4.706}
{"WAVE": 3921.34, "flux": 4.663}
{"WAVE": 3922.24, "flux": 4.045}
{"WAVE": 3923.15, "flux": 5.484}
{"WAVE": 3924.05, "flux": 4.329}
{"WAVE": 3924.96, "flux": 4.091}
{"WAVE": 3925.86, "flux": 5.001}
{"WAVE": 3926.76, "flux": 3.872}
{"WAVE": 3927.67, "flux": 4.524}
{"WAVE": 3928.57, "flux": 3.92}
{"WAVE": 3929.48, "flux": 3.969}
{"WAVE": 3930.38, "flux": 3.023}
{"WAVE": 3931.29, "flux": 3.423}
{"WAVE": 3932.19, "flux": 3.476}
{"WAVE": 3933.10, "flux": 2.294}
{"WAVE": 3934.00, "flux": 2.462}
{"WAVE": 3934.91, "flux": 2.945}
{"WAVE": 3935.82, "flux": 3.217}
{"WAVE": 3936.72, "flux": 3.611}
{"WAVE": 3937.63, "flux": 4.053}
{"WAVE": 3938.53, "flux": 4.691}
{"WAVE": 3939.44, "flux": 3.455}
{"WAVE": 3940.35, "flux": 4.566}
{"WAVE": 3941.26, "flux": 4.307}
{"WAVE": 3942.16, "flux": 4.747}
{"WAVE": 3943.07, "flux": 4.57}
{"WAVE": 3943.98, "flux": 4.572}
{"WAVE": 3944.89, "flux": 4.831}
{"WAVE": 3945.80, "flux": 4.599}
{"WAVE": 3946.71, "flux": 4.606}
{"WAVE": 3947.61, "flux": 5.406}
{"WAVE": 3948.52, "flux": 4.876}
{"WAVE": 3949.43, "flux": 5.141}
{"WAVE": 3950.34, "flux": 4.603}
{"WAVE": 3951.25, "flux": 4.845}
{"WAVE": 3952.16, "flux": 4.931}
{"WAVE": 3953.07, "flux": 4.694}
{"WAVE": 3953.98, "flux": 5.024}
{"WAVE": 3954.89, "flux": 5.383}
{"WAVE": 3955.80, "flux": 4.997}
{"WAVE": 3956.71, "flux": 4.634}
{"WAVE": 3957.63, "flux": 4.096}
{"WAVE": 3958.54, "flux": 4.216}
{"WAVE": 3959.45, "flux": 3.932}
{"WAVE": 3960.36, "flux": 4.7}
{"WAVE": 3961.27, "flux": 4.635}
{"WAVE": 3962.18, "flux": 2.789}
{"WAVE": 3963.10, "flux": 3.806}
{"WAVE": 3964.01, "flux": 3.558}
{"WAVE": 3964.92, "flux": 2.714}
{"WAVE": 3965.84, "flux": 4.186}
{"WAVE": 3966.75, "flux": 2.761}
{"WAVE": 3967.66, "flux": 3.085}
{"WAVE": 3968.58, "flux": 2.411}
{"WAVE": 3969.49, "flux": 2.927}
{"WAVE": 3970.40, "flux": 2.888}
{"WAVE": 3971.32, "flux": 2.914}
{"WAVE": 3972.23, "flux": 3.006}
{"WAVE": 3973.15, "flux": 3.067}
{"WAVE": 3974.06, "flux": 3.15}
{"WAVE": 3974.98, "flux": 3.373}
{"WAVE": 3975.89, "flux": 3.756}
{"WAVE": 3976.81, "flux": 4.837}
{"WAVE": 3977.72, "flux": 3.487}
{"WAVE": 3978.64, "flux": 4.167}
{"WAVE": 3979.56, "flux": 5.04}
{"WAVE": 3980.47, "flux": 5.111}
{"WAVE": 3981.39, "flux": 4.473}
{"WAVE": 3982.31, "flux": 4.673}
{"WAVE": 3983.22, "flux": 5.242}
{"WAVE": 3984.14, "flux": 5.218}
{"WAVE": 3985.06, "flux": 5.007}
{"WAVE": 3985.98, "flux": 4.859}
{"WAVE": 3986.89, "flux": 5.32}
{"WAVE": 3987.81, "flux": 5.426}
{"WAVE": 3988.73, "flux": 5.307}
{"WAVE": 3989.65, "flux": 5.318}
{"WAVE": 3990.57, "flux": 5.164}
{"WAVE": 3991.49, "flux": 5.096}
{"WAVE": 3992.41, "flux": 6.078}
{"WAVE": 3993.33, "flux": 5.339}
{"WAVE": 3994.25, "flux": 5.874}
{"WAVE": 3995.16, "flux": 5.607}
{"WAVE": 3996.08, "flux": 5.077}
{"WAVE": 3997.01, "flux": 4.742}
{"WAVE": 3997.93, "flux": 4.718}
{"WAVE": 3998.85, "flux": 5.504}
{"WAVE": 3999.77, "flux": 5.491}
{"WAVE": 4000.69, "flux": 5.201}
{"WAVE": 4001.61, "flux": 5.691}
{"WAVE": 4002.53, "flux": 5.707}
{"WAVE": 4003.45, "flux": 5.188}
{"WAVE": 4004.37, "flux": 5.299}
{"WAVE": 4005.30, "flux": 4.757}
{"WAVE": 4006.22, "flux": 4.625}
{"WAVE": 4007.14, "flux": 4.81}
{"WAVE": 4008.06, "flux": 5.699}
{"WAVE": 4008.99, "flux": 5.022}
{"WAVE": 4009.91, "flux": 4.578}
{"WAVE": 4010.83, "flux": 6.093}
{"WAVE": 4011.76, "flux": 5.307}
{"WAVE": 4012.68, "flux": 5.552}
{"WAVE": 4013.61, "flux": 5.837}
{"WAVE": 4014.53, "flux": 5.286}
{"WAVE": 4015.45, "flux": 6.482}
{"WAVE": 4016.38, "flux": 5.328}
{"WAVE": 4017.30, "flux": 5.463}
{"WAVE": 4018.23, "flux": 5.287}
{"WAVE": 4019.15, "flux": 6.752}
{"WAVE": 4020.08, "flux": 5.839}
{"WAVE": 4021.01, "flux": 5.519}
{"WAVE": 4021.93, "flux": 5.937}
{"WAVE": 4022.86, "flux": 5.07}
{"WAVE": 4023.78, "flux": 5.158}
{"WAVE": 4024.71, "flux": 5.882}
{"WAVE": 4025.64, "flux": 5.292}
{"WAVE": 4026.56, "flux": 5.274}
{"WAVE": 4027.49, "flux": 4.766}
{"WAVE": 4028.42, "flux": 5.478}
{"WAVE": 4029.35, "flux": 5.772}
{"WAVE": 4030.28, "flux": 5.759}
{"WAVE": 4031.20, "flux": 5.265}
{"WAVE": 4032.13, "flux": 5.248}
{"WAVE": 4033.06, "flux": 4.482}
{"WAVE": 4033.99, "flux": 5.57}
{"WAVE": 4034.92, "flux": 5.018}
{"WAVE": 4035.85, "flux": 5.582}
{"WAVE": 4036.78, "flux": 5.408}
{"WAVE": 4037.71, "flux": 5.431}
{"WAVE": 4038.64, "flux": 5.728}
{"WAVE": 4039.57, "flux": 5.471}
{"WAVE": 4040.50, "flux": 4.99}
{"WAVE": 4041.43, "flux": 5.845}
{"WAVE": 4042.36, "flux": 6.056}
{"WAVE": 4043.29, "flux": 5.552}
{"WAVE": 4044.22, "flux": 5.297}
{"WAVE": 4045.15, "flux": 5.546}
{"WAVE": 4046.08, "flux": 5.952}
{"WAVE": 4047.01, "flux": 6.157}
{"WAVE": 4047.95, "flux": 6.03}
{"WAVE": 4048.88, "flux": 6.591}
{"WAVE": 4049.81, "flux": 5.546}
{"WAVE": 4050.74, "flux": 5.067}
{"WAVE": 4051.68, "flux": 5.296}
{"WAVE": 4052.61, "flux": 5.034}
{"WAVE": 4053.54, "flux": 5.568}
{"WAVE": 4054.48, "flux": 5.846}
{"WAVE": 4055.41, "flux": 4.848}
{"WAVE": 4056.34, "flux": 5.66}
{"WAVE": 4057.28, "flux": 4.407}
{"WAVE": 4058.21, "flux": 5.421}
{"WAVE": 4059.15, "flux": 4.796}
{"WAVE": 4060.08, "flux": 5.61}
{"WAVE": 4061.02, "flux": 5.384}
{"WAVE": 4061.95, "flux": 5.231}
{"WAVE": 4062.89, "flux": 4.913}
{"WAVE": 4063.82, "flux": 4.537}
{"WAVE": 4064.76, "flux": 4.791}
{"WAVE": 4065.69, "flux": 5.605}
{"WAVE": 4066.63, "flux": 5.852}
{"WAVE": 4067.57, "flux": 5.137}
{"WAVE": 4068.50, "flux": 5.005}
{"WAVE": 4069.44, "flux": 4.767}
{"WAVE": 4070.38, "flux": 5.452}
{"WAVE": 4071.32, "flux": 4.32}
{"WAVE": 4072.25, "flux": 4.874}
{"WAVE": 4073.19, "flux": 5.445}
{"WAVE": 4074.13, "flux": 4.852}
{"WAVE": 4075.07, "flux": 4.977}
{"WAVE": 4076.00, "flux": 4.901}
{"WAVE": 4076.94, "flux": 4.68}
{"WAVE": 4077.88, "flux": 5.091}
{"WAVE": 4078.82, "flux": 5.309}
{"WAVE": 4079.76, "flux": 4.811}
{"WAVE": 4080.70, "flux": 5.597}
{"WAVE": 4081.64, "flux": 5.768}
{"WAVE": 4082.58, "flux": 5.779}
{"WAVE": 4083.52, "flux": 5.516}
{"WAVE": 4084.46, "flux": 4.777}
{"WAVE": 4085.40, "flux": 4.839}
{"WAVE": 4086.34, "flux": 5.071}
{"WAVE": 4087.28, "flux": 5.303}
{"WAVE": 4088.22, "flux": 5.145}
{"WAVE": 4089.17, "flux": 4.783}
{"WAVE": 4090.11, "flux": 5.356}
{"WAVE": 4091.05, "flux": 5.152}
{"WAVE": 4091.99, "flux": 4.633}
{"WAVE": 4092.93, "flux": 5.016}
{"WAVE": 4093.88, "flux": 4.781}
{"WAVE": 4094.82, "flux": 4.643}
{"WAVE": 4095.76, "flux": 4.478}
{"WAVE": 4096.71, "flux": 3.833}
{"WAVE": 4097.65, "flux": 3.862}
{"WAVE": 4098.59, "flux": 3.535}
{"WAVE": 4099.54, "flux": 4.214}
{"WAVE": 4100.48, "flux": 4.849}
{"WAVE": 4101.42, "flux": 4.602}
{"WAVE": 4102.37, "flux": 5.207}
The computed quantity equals 1.3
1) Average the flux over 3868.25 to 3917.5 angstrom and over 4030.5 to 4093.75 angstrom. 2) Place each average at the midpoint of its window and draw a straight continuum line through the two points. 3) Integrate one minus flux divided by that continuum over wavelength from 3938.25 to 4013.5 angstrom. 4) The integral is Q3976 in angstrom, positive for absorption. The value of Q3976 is 2.4 angstrom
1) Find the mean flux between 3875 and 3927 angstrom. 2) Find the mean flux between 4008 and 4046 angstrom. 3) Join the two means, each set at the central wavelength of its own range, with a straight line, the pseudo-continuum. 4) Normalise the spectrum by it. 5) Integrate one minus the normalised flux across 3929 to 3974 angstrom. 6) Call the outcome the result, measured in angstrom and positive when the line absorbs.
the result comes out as 7.8 angstrom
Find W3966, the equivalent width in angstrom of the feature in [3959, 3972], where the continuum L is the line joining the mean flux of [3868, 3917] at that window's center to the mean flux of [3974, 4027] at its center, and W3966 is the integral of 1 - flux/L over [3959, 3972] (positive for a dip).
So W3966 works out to 4.03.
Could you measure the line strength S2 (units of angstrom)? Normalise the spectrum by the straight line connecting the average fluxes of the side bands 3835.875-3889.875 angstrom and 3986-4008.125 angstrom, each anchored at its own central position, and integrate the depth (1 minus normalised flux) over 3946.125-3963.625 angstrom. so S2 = 1.3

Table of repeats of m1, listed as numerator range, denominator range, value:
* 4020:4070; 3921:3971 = 1.39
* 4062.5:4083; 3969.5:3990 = 1.24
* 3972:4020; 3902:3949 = 1.20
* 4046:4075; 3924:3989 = 1.34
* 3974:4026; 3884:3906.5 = 1.37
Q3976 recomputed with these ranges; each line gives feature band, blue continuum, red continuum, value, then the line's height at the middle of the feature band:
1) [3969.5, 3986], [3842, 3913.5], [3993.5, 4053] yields 3.35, 5.11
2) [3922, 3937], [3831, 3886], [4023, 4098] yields 2.67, 4.56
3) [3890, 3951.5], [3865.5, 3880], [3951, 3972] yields -2.44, 4.17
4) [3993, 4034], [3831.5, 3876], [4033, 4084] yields -2.45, 5.09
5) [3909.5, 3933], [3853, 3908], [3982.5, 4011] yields 0.54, 4.6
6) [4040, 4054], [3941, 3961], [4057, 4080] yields -1.80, 4.99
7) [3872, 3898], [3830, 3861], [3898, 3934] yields 2.10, 4.25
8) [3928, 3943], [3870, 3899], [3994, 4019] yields 2.92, 4.55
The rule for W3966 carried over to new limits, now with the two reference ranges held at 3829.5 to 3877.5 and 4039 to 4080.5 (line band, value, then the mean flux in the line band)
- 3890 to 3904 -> 0.88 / 4.18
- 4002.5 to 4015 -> -0.57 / 5.26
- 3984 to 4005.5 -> -1.50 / 5.3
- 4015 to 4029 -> -1.31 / 5.57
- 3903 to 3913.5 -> -0.21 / 4.6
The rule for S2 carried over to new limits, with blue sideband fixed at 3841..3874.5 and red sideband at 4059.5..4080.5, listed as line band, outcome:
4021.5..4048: -2.59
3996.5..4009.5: -0.70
